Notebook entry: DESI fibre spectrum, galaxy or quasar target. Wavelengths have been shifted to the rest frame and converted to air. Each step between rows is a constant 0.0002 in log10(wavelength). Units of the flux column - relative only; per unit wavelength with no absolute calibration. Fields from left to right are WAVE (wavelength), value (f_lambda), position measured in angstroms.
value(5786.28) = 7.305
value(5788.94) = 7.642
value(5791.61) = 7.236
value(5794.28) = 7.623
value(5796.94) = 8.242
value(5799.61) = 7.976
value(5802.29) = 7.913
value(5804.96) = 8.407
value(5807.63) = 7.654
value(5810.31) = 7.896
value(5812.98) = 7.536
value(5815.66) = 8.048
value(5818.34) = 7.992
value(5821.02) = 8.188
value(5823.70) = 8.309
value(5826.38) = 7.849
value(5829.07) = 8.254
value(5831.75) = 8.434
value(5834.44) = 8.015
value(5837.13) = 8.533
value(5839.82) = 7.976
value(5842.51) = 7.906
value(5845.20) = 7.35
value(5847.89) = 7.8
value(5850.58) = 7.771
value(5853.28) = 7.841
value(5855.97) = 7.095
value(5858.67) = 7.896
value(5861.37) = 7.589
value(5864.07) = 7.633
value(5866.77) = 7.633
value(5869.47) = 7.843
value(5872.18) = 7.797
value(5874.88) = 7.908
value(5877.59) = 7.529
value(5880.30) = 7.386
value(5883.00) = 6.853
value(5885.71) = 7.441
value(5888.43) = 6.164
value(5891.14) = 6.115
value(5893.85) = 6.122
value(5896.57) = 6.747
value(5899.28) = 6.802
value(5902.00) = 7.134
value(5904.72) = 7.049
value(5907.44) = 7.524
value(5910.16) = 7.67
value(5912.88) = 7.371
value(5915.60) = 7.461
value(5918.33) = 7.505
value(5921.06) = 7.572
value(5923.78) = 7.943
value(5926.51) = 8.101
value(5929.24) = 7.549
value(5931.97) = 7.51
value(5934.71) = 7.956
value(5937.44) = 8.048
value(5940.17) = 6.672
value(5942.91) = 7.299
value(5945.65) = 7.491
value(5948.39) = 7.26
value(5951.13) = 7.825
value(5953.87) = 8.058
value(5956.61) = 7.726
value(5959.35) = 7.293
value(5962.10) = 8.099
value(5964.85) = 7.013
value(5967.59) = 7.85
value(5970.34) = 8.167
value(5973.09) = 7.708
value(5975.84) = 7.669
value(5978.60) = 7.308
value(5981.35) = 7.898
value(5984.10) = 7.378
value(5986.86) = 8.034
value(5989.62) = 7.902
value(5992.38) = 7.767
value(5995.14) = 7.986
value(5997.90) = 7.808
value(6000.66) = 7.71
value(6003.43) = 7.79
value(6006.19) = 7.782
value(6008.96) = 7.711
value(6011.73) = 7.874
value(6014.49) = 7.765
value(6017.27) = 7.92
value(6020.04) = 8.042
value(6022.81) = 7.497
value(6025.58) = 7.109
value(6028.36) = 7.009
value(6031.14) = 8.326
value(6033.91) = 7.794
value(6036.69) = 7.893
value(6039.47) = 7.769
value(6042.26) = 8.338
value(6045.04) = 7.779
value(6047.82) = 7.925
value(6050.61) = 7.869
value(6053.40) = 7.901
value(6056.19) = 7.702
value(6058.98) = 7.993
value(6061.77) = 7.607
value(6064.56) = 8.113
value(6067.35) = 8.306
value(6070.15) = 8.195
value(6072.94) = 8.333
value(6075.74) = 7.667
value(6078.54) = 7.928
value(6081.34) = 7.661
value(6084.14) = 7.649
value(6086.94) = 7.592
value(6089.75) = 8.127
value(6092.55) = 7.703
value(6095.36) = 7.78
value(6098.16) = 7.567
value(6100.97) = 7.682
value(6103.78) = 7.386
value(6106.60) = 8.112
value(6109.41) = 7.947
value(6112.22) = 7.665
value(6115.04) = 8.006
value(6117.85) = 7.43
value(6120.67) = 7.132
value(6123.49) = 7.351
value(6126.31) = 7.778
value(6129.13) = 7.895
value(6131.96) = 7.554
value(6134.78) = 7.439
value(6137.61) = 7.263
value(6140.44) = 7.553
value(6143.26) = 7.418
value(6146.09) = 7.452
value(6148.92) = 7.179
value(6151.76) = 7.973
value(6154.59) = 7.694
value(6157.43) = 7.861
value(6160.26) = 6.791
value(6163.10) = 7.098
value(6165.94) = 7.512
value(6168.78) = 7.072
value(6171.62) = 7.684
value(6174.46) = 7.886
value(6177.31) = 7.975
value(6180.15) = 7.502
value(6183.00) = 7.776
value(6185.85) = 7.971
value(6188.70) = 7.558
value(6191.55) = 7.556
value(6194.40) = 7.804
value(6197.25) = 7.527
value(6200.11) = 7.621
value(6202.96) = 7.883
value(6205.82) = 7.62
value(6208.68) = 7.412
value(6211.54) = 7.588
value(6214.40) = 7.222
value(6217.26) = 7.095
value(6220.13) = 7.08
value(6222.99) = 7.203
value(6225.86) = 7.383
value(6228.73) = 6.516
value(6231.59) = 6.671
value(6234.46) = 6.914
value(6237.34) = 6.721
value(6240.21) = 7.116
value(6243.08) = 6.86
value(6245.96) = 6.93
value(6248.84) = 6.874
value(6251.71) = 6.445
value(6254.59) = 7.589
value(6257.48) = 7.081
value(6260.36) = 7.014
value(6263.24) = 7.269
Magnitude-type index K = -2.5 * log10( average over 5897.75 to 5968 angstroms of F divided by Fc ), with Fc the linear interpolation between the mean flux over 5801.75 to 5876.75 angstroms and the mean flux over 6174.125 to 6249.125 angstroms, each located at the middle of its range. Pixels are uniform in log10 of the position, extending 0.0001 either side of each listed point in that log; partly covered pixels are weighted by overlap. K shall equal 0.03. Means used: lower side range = 7.89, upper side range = 7.34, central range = 7.52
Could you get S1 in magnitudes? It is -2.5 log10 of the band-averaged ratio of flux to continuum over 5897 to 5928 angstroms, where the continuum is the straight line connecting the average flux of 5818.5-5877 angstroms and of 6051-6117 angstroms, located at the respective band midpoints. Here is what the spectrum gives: 0.06 mag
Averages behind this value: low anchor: 7.88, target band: 7.45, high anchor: 7.85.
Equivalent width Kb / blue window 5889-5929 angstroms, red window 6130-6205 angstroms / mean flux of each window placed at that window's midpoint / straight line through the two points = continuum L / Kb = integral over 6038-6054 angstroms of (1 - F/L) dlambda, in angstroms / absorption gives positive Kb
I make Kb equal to -1.2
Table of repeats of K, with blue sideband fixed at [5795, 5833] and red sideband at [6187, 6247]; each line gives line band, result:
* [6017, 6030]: 0.02 mag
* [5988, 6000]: -0.02 mag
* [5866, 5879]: 0.03 mag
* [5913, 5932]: 0.02 mag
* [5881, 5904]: 0.18 mag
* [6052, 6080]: -0.06 mag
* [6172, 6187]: -0.07 mag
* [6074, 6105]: -0.03 mag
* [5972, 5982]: 0.01 mag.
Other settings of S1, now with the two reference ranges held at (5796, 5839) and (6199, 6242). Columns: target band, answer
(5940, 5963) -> 0.03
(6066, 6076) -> -0.09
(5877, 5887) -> 0.09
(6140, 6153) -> -0.02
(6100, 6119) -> -0.04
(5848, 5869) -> 0.05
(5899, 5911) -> 0.09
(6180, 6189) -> -0.07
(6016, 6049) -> -0.03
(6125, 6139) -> -0.03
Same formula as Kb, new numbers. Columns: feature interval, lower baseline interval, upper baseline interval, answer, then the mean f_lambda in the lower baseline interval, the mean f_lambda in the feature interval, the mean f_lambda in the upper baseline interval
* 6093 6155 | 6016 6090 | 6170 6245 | 0.28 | 7.85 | 7.6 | 7.39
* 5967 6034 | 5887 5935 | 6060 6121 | -2.08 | 7.22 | 7.75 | 7.81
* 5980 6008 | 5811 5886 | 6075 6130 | -0.21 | 7.81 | 7.8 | 7.7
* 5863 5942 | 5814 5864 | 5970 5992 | 4.99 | 7.92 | 7.35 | 7.74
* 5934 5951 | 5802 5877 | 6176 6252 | 0.59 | 7.89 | 7.46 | 7.3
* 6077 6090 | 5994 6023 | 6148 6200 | -0.08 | 7.82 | 7.76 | 7.58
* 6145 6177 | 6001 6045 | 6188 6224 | 0.25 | 7.77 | 7.49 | 7.48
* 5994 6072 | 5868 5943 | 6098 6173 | -4.20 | 7.33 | 7.84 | 7.54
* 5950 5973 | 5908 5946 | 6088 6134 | -0.45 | 7.58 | 7.75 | 7.69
